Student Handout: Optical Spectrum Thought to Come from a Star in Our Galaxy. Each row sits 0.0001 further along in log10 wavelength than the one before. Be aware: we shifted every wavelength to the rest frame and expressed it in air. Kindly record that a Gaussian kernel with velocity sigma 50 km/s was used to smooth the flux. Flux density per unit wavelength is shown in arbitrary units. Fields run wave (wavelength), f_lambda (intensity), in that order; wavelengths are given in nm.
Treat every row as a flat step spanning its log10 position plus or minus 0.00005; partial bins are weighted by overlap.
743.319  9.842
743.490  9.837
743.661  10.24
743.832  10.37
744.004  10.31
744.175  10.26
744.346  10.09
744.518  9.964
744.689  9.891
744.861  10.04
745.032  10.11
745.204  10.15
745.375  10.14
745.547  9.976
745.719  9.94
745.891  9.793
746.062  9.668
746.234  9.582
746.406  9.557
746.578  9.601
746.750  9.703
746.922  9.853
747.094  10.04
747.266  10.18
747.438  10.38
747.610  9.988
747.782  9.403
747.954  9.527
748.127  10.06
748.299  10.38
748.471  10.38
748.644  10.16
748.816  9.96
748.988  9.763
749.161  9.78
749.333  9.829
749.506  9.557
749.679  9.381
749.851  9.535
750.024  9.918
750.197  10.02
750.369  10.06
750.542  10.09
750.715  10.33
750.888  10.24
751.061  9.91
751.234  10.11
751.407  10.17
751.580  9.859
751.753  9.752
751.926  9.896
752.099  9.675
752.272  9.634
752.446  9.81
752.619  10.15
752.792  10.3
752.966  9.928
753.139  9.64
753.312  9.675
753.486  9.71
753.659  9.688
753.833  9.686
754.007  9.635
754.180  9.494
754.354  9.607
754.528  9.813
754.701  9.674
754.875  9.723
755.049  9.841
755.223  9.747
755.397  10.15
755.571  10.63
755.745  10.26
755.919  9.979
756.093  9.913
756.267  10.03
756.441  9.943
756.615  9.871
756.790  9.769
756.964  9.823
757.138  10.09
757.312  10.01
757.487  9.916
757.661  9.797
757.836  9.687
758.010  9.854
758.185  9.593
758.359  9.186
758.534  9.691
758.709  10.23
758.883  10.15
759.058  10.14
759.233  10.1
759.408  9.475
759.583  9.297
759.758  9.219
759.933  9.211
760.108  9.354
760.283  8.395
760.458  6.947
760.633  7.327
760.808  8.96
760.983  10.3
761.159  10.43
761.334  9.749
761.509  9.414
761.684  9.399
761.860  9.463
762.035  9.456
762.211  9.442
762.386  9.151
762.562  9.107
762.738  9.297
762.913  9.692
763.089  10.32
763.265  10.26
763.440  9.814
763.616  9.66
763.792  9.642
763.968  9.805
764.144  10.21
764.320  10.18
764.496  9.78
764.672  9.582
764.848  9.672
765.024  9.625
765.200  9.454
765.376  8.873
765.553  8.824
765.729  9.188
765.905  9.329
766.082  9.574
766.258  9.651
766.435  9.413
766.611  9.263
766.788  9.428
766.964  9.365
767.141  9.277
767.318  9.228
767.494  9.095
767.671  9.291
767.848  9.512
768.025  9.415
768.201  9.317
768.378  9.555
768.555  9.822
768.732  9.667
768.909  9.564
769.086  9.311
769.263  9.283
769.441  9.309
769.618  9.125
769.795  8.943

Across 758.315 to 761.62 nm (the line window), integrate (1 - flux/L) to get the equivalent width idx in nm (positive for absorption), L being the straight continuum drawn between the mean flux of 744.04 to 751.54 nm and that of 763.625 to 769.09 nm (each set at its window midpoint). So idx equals 0.10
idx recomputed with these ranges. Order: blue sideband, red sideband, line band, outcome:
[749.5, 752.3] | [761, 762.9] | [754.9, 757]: -0.06 nm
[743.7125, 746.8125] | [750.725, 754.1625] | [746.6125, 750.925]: -0.01 nm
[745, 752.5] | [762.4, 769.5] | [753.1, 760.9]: 0.08 nm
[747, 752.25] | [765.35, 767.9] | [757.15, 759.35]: -0.06 nm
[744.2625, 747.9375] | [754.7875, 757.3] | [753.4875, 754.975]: 0.04 nm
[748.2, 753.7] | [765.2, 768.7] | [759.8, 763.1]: 0.12 nm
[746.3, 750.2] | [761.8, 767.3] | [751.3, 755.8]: -0.04 nm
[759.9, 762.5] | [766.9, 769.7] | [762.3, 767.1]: -0.16 nm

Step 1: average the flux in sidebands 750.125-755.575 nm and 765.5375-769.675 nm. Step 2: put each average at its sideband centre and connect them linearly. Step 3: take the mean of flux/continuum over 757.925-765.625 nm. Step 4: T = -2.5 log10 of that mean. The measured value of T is 0.01 mag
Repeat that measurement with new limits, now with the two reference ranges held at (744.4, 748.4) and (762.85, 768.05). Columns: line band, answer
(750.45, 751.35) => -0.03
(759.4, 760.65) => 0.12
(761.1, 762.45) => 0.01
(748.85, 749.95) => 0.02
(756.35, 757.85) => -0.02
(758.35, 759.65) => -0.02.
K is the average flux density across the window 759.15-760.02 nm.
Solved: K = 9.45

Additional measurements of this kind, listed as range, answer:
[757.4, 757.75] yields 9.85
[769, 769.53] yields 9.29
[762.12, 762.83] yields 9.25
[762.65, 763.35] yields 9.89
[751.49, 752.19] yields 9.8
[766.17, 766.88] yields 9.44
